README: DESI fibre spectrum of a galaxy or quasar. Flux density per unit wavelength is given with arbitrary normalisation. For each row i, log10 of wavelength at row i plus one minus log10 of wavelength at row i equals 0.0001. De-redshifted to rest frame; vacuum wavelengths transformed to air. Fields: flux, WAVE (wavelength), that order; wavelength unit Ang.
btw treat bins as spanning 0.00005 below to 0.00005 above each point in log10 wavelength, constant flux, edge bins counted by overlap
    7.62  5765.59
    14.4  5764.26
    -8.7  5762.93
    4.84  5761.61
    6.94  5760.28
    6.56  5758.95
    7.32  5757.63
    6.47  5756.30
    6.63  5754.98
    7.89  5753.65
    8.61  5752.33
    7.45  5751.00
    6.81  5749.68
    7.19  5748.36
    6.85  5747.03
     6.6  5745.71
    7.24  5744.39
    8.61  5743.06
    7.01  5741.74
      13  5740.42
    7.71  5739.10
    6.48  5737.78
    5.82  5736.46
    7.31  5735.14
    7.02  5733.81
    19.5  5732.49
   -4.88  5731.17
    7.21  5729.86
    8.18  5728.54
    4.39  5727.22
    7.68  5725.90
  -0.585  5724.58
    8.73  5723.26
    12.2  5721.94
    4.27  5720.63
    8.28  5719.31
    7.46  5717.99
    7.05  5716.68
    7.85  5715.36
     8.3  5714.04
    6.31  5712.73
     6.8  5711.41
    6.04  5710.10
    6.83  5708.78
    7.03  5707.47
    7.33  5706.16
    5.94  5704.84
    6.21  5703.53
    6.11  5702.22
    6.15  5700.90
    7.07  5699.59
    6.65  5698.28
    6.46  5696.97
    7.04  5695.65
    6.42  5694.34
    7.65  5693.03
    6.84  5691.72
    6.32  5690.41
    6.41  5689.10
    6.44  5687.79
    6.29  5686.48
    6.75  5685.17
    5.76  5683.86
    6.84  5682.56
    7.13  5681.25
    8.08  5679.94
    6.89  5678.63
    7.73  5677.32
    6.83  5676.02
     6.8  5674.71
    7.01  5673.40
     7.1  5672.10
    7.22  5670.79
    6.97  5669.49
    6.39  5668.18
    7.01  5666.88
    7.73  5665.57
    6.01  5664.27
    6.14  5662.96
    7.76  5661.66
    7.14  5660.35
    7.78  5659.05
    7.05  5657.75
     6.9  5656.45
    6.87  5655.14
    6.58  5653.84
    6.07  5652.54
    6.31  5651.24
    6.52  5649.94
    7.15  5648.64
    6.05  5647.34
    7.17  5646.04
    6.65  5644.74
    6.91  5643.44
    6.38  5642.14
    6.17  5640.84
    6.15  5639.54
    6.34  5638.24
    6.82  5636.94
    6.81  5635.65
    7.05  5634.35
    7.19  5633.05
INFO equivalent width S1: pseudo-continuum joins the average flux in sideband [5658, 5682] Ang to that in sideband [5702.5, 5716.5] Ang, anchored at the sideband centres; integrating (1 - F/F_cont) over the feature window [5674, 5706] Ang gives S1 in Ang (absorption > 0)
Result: 1.2 Ang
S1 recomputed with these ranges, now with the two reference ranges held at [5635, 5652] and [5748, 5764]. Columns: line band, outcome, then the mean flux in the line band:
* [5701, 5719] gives -2.1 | 6.87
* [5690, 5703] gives -0.9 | 6.67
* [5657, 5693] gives -3.1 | 6.92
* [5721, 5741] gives -4.1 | 7.25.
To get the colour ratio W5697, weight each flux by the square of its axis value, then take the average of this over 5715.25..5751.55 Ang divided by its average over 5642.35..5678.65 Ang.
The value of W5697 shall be 1.08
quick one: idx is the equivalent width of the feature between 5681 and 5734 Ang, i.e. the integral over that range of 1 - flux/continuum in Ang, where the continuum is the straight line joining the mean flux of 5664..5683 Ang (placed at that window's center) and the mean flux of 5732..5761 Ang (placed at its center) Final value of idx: 4.9 Ang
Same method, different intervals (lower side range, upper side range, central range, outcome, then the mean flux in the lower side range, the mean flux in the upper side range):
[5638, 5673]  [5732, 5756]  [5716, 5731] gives 2.61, 6.77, 8.1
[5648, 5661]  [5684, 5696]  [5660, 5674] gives -0.37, 6.84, 6.64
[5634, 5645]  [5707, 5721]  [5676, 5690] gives -0.03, 6.57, 6.98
